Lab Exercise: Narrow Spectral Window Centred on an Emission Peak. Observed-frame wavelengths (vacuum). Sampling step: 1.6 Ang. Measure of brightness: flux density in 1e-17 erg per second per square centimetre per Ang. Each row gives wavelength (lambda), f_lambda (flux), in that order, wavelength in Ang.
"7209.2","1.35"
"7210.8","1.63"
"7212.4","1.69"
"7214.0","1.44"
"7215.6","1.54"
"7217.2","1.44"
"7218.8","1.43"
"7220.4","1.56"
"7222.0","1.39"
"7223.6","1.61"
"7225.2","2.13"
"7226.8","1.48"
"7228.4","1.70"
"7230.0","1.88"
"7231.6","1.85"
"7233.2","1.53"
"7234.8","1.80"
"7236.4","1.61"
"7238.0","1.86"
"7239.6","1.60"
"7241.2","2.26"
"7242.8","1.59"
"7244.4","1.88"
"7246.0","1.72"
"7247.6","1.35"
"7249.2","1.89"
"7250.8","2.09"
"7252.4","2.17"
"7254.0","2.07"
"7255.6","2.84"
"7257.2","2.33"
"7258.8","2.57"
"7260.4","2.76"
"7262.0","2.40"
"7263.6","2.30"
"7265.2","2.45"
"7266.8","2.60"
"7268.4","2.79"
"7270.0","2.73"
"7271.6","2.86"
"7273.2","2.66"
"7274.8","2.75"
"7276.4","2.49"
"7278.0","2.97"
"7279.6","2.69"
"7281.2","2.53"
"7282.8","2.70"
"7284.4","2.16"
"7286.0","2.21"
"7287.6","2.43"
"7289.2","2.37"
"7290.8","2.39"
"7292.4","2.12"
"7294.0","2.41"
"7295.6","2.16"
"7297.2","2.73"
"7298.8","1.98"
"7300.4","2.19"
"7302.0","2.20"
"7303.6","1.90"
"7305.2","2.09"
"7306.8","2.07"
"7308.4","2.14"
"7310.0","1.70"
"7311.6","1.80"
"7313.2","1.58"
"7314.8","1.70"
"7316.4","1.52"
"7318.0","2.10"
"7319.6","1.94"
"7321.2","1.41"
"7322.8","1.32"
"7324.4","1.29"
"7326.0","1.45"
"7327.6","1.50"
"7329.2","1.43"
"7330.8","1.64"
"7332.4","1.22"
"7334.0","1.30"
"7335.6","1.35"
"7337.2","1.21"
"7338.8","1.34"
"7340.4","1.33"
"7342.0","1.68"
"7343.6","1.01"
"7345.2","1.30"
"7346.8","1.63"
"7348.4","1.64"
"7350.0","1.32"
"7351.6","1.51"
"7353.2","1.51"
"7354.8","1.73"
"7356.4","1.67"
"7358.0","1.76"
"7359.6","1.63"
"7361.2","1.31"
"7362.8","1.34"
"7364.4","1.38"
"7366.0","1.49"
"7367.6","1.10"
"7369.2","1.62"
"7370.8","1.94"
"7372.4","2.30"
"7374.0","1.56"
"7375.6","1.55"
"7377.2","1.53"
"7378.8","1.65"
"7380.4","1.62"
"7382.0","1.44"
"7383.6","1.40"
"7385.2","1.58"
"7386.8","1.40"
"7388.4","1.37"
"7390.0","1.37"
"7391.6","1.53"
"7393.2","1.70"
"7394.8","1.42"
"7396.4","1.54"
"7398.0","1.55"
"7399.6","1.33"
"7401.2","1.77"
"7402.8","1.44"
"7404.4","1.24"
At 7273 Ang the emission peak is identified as Mg II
